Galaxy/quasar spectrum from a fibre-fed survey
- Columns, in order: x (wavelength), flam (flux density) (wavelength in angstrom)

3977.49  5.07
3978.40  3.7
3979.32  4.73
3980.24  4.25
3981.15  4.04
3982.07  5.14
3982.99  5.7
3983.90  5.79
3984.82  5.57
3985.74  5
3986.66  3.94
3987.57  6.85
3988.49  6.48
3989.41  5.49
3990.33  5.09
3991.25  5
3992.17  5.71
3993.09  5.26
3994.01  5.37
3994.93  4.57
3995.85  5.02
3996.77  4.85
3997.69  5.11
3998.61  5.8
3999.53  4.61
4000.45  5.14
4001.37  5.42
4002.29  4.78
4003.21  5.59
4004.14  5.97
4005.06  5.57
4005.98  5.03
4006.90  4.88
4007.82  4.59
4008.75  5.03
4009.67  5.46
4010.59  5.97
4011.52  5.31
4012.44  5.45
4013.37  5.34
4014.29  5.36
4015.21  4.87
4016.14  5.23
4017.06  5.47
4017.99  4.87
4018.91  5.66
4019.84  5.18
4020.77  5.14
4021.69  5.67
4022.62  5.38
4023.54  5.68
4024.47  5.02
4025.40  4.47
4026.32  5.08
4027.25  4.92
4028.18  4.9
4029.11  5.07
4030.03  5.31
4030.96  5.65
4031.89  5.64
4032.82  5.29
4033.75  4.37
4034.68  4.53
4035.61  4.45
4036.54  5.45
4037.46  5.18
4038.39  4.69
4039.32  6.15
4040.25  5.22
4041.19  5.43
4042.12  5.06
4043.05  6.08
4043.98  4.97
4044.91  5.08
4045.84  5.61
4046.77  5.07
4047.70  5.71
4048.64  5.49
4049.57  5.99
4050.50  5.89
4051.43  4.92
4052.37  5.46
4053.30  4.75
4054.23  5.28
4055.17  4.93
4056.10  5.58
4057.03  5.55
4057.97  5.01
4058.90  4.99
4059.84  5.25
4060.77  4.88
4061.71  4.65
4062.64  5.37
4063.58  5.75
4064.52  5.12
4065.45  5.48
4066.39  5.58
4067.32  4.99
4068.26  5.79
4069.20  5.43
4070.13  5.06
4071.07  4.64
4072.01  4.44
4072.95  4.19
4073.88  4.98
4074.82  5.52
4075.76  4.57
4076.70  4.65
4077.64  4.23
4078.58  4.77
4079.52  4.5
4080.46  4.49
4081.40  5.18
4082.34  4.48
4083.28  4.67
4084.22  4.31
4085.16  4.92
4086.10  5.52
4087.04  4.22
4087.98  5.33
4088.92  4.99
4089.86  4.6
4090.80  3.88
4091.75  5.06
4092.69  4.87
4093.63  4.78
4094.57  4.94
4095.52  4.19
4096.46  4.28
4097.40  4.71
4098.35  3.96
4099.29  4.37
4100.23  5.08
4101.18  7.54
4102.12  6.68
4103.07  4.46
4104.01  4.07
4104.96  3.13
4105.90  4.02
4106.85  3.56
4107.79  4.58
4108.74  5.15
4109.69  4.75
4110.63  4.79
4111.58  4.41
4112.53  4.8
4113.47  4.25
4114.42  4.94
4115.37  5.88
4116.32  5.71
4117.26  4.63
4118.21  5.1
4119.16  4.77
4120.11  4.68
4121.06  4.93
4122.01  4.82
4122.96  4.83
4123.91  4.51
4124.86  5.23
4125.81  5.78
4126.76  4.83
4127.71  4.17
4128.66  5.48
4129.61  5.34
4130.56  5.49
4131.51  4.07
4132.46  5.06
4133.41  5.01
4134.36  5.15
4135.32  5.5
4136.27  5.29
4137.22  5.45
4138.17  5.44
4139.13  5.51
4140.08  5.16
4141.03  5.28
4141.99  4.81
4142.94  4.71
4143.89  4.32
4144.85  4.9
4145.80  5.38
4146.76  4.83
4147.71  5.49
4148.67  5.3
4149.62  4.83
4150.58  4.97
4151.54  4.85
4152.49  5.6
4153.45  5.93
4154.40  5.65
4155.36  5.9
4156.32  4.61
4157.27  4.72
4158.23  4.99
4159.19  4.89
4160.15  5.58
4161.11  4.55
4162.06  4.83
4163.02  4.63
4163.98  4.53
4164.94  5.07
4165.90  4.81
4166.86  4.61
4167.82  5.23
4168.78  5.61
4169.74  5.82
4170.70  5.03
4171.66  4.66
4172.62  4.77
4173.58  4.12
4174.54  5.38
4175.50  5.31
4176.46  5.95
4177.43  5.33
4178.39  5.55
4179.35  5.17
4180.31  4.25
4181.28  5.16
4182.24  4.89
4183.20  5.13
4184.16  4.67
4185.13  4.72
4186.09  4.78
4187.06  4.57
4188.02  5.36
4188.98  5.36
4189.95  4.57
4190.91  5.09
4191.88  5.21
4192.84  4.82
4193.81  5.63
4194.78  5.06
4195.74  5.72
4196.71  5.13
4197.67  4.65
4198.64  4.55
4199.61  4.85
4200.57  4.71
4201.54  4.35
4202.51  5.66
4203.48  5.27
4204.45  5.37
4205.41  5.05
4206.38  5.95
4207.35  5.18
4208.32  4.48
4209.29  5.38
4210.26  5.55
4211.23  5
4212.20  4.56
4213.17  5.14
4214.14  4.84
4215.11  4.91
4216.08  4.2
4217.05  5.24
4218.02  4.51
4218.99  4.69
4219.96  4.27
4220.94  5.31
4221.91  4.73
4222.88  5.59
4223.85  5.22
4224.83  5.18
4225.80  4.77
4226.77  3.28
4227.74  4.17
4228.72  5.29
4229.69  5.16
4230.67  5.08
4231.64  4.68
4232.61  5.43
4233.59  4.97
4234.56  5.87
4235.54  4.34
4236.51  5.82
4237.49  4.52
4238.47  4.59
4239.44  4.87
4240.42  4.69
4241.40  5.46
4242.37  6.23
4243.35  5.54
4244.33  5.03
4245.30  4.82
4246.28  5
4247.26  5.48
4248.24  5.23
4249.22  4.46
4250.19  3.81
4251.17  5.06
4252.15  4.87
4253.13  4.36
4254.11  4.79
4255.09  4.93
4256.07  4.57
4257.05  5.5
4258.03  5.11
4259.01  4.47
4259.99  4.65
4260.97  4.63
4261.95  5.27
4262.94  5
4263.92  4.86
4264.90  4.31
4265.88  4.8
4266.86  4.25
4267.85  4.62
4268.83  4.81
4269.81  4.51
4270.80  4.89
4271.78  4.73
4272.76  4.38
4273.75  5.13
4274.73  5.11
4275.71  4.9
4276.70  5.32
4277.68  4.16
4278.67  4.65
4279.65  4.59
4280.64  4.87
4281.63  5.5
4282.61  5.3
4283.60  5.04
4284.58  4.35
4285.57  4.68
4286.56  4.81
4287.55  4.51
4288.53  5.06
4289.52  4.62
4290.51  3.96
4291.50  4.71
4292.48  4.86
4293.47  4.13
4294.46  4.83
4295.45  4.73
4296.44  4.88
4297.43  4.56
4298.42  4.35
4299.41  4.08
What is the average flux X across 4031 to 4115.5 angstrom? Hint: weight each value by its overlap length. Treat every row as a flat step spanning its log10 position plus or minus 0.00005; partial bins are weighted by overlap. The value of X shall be 4.97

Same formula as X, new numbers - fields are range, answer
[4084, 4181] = 4.96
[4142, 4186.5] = 5.04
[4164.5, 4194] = 5.05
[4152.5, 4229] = 5.01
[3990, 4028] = 5.22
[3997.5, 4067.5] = 5.25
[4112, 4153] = 5.05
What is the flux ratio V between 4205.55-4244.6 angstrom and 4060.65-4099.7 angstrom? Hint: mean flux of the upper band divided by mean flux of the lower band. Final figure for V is 1.04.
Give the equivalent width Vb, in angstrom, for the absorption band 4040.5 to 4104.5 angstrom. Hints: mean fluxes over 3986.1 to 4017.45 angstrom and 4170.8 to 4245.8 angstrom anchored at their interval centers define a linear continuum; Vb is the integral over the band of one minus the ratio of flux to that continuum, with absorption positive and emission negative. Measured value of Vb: 1.9 angstrom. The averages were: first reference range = 5.28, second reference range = 5.01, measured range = 5.03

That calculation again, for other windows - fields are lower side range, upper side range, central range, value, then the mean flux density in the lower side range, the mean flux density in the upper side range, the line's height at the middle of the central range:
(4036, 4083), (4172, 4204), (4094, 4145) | 1.9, 5.15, 5.02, 5.09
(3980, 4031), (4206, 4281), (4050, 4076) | 0.0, 5.24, 4.89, 5.15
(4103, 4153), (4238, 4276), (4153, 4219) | -2.0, 4.91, 4.87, 4.89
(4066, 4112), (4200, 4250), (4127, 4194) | -2.5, 4.76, 5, 4.88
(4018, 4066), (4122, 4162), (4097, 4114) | 1.5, 5.24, 5.1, 5.15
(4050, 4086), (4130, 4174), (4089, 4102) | 0.5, 5.01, 5.07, 5.03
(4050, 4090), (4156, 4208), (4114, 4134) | 0.0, 5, 5.03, 5.01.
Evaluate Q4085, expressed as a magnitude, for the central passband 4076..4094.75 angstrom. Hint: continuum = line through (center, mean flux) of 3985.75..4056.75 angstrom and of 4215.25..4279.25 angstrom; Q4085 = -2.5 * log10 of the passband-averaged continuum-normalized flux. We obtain 0.10 mag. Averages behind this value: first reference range 5.26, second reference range 4.86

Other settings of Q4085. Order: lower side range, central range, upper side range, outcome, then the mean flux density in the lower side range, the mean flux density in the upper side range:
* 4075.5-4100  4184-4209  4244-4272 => -0.07 mag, 4.64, 4.79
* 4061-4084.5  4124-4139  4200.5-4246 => -0.04 mag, 4.92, 5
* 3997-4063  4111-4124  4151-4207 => 0.06 mag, 5.24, 5.07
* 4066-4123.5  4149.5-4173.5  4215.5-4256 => -0.04 mag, 4.8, 4.91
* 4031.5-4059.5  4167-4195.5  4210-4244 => -0.01 mag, 5.26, 4.96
